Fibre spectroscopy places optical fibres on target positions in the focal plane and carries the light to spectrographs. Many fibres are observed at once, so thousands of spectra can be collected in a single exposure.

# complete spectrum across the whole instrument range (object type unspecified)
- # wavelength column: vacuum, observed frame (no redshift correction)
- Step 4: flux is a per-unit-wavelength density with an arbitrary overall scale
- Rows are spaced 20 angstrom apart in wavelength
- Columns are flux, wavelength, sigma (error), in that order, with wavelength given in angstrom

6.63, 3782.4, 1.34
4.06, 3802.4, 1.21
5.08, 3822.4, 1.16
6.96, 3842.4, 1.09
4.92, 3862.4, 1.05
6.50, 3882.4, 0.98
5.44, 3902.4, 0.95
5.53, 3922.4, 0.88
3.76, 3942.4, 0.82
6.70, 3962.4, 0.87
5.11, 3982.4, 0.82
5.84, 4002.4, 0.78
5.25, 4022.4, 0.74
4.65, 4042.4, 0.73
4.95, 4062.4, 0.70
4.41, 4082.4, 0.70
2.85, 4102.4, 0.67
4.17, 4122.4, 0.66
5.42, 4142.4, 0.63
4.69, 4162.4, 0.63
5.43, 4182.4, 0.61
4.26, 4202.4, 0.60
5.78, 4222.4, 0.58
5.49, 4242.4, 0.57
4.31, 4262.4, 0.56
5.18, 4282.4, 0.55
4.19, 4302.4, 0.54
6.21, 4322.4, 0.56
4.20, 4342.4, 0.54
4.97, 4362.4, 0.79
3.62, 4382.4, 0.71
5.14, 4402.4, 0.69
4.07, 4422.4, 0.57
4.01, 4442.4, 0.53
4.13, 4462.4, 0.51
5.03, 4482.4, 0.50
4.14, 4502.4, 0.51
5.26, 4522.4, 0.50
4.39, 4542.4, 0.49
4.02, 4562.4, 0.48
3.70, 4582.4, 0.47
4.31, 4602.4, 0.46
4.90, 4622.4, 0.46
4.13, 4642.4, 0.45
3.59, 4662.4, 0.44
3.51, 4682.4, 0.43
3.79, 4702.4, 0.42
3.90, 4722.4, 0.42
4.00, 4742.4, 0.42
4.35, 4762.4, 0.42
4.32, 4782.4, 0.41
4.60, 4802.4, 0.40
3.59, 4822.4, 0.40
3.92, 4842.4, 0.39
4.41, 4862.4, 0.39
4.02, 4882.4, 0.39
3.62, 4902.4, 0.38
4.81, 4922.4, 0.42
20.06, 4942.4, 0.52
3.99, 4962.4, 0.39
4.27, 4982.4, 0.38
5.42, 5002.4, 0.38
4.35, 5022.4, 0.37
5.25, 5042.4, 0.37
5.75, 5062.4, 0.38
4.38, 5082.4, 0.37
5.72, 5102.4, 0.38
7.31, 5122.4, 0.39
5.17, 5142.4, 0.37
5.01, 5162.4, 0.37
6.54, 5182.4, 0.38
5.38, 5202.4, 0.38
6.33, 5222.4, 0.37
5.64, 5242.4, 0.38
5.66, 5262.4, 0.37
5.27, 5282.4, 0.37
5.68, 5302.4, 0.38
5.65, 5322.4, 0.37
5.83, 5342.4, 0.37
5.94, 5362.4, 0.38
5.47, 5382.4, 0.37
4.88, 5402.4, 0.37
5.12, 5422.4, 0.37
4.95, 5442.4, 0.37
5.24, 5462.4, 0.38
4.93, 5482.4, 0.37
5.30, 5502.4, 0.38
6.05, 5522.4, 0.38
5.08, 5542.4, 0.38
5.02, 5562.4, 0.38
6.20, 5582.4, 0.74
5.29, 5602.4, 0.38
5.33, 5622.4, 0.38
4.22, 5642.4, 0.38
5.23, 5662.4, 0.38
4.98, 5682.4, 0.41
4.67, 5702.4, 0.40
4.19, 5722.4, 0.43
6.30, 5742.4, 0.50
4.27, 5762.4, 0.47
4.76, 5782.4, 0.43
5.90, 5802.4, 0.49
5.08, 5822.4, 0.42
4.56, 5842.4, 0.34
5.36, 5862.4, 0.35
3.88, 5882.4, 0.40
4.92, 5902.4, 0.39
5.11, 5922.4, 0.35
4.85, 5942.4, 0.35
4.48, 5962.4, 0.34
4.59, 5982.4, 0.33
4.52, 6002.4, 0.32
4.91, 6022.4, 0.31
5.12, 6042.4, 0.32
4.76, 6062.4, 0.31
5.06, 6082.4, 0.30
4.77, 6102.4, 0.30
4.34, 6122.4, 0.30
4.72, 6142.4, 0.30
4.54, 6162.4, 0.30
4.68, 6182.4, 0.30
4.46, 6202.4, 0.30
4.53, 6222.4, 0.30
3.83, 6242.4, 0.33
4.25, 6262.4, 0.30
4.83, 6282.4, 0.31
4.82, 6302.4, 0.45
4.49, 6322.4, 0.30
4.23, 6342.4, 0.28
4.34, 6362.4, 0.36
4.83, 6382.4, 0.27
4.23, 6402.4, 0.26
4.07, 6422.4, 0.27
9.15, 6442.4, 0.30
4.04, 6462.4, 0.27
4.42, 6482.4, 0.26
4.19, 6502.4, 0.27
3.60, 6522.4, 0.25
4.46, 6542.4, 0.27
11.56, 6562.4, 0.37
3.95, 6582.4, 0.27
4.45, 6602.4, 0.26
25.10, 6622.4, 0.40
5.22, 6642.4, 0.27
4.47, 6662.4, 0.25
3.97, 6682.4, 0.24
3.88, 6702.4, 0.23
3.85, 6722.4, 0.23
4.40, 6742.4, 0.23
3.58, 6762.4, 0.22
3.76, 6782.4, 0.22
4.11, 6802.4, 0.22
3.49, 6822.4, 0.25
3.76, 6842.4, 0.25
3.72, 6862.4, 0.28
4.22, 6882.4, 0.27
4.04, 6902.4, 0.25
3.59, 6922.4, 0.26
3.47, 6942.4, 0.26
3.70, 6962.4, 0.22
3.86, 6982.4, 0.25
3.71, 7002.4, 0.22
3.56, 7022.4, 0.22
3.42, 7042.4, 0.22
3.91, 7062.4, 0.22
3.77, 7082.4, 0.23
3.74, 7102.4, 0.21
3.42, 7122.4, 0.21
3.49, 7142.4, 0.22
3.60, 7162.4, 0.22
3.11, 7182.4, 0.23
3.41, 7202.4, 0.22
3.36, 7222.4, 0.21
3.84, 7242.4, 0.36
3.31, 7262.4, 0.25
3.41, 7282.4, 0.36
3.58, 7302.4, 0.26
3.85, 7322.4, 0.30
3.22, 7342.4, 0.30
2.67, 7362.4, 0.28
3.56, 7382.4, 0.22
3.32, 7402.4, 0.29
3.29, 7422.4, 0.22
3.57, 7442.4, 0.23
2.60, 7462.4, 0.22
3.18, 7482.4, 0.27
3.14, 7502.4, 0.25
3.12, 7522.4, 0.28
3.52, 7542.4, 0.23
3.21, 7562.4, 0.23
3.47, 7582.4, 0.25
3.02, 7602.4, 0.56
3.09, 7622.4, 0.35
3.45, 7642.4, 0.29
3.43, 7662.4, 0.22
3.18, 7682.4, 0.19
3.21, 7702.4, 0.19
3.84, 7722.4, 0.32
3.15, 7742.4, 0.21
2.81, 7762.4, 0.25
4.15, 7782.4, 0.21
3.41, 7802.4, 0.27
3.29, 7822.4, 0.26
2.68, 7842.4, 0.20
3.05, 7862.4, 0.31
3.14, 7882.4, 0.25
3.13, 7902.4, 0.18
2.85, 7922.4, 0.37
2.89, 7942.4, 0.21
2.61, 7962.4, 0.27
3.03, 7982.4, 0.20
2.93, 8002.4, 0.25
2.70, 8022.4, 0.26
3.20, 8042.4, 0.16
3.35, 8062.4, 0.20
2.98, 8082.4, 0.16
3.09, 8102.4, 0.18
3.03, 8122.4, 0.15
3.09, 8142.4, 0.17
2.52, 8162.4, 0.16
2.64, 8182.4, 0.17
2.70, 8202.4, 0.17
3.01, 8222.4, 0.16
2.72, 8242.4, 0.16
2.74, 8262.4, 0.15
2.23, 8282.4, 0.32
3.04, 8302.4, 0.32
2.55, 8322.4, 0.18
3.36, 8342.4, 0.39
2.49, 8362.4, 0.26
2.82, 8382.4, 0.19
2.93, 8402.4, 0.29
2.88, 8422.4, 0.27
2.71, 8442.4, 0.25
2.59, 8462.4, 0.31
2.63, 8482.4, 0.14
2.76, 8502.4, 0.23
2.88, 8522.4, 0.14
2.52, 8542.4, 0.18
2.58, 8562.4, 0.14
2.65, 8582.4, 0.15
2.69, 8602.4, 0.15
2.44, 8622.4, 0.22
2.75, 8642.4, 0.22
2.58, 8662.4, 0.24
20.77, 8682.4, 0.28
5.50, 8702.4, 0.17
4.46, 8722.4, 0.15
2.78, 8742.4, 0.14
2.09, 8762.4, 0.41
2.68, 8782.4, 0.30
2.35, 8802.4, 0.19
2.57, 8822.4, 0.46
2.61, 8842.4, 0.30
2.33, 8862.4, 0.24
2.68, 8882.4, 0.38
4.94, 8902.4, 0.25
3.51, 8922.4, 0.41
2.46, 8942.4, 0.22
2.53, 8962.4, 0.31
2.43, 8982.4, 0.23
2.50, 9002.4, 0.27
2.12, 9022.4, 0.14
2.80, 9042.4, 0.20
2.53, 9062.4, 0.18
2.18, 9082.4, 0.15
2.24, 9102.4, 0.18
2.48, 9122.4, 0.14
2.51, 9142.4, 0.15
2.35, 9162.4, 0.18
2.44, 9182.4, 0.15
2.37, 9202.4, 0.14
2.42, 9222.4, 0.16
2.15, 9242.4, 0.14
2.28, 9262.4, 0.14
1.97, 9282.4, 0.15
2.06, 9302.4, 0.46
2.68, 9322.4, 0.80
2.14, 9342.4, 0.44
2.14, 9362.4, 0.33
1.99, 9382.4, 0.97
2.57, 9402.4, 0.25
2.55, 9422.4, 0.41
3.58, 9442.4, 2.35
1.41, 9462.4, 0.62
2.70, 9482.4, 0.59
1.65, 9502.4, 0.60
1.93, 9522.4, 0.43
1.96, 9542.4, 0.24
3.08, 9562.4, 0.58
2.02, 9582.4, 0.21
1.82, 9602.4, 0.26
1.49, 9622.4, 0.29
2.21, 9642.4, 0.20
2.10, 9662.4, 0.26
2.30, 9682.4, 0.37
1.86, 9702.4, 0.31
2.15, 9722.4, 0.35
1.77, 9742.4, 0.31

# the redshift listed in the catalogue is 0.324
